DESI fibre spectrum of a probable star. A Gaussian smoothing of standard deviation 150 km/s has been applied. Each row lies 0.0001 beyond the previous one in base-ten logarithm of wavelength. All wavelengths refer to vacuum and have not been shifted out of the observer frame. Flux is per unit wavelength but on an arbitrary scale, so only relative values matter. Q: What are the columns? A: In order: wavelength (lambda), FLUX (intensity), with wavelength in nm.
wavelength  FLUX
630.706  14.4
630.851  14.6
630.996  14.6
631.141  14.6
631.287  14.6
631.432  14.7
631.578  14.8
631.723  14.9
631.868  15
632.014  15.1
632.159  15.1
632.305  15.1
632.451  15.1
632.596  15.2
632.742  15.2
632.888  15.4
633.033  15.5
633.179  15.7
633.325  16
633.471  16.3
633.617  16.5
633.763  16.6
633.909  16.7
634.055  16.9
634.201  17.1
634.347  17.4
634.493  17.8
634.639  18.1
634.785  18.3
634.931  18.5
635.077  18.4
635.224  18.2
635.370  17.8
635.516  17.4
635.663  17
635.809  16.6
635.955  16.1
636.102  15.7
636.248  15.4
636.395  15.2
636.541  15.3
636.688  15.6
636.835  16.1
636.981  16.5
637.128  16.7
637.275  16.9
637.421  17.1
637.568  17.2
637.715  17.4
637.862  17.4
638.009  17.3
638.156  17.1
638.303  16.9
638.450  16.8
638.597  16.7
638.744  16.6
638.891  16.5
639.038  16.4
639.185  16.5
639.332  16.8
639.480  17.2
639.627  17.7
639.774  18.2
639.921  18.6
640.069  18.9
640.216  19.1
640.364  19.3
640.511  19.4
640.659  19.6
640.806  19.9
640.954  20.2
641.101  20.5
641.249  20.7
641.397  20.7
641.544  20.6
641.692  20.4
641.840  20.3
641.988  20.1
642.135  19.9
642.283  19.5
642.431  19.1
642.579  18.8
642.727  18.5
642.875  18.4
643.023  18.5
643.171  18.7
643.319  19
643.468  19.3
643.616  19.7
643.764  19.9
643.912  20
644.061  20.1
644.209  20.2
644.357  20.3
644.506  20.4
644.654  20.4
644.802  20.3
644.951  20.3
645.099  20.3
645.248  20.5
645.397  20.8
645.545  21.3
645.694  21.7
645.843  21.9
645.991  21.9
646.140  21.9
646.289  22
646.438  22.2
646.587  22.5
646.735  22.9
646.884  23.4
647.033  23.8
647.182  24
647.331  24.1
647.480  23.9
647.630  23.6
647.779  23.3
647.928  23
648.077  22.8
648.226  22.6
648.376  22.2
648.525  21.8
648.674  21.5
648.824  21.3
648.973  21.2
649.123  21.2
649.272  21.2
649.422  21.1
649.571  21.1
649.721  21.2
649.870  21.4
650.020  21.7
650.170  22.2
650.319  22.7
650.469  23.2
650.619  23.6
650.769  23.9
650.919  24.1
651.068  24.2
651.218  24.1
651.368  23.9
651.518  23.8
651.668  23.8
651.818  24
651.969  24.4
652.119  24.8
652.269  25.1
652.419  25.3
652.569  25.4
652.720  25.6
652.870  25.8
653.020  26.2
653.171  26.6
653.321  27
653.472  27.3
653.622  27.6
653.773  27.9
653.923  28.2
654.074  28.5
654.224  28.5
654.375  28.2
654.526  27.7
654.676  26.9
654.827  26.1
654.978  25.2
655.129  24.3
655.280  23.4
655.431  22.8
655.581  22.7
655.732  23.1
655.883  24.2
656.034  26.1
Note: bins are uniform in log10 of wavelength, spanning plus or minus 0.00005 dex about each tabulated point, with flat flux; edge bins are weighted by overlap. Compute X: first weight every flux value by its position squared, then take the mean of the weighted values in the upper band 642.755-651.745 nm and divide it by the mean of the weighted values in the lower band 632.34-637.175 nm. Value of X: 1.37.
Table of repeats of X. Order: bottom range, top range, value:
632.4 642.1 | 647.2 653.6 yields 1.40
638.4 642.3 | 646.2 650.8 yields 1.23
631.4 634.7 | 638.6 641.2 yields 1.17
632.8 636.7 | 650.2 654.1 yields 1.59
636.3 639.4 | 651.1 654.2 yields 1.63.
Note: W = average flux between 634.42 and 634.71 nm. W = 18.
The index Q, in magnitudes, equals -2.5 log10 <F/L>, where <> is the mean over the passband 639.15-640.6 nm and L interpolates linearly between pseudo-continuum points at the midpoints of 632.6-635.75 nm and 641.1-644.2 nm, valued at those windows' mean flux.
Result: 0.03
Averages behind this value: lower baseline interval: 16.9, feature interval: 18.2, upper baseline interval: 19.6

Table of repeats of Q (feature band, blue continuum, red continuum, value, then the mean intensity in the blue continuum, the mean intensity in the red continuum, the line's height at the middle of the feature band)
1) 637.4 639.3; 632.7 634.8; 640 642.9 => 0.10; 16.6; 19.7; 18.5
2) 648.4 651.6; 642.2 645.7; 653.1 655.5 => 0.07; 19.8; 26.6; 23.8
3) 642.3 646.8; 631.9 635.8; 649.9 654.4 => 0.07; 16.6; 25.2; 21.6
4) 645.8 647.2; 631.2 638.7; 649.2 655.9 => -0.04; 16.4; 24.7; 21.8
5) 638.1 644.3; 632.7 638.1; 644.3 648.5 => 0.04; 16.7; 22.1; 19.6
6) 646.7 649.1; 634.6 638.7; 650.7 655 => 0.02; 16.9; 25.9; 23.1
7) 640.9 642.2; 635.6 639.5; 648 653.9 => -0.09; 16.5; 23.8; 18.7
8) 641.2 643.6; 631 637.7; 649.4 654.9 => 0.04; 16.2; 25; 20.2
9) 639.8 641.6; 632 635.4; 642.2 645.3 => -0.06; 16.6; 19.6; 18.7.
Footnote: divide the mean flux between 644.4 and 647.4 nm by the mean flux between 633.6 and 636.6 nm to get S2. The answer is 1.28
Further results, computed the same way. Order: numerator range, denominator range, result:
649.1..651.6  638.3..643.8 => 1.21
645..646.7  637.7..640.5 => 1.23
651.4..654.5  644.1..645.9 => 1.27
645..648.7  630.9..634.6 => 1.43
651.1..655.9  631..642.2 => 1.49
